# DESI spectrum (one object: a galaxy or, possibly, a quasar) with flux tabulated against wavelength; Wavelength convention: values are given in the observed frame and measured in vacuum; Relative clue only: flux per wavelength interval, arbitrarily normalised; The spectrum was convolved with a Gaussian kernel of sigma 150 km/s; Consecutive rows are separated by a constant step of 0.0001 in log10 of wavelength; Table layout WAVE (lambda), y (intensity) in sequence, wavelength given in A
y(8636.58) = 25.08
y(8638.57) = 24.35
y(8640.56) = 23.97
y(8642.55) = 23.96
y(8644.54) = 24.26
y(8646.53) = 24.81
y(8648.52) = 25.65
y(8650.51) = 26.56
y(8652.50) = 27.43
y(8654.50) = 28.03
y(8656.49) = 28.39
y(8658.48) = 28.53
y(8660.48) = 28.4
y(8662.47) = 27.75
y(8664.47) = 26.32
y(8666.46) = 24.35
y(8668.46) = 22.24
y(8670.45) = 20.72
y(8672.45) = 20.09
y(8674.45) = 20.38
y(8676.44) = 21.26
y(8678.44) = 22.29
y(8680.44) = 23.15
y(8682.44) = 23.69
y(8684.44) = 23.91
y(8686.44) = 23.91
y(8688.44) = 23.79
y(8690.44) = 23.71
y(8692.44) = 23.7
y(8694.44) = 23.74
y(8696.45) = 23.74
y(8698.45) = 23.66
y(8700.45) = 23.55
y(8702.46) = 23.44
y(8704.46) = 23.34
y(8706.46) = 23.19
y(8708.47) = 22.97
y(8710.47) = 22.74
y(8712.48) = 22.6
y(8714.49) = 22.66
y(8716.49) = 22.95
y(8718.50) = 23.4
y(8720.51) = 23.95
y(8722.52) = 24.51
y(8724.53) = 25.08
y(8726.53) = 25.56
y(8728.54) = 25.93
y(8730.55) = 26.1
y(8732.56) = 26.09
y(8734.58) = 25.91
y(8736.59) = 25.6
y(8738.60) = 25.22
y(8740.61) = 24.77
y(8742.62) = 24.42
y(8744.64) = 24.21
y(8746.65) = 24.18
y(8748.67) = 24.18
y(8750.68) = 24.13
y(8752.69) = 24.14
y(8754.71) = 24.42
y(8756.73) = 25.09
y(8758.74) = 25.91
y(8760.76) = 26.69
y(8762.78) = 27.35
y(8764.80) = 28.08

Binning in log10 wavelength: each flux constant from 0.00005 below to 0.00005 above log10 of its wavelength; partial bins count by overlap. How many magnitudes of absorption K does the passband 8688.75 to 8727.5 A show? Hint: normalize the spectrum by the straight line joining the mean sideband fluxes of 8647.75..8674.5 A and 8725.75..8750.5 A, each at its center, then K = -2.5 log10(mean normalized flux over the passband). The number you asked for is 0.07 mag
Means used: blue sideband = 25.5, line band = 23.6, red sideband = 25.1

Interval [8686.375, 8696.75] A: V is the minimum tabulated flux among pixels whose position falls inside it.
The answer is 23.7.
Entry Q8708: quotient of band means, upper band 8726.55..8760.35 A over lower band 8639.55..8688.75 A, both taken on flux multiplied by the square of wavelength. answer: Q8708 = 1.04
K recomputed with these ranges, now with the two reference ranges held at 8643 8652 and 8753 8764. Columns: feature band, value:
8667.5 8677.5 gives 0.21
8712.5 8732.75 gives 0.05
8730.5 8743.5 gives 0.01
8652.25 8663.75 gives -0.11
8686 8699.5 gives 0.08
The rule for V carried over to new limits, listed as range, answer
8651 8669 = 22.24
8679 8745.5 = 22.6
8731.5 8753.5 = 24.13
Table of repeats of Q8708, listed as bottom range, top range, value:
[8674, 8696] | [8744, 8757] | 1.07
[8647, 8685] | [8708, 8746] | 1.01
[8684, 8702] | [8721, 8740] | 1.08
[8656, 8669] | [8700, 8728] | 0.90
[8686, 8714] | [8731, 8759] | 1.07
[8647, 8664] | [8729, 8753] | 0.93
